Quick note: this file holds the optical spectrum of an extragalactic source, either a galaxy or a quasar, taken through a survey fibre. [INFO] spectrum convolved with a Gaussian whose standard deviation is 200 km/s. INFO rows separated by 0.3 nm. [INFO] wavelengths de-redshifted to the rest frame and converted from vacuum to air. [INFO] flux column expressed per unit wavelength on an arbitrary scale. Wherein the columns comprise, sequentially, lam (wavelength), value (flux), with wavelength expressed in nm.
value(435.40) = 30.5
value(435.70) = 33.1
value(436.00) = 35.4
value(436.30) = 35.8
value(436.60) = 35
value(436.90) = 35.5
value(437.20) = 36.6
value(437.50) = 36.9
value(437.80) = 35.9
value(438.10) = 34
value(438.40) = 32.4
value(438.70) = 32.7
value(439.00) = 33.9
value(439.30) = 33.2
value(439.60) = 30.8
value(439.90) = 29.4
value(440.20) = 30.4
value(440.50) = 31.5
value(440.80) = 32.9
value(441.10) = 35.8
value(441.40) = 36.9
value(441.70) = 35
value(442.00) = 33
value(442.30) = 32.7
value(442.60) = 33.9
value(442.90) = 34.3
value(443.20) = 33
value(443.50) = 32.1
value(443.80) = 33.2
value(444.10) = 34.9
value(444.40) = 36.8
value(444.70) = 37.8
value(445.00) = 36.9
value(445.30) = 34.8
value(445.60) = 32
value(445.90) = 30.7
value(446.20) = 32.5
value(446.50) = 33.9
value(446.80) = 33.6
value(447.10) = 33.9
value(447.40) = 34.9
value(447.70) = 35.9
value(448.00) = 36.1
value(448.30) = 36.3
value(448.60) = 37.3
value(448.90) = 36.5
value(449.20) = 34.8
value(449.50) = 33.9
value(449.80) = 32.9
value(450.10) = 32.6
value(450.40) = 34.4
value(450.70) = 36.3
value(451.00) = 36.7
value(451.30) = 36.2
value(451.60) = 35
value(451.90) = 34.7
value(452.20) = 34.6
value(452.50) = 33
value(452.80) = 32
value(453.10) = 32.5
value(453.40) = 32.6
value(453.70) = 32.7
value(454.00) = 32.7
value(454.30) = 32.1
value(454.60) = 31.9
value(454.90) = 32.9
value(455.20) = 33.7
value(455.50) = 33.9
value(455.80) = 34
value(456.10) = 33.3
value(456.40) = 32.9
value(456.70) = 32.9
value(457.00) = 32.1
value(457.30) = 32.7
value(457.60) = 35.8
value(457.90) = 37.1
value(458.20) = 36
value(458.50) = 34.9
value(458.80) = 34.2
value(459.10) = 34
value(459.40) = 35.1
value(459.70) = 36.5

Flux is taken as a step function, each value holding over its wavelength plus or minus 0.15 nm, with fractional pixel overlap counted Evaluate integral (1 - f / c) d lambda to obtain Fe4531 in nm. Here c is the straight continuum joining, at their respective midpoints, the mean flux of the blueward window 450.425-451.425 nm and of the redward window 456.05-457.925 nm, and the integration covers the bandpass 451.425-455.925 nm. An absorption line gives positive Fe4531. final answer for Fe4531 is 0.23 nm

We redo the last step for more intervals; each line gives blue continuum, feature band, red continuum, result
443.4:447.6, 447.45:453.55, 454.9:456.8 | -0.16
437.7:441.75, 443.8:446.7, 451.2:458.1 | -0.10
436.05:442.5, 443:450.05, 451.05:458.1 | -0.17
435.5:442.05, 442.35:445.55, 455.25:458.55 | -0.06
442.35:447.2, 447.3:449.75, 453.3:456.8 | -0.15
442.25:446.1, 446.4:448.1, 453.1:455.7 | -0.05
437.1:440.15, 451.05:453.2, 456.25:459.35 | -0.01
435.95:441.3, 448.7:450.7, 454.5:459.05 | -0.03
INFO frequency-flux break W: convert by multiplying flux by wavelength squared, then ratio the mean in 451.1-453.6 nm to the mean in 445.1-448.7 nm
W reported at 1.0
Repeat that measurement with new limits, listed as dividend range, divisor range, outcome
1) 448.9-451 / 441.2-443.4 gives 1.05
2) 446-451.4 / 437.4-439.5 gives 1.07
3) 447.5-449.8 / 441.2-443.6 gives 1.08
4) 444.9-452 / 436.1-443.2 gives 1.07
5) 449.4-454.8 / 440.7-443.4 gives 1.03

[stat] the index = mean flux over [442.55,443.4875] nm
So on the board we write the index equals 33.5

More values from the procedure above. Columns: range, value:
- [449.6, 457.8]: 33.6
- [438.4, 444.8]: 33.5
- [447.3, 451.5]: 35.3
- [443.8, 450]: 34.8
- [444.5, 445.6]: 35.9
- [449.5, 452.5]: 34.7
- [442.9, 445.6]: 34.7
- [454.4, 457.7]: 33.2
